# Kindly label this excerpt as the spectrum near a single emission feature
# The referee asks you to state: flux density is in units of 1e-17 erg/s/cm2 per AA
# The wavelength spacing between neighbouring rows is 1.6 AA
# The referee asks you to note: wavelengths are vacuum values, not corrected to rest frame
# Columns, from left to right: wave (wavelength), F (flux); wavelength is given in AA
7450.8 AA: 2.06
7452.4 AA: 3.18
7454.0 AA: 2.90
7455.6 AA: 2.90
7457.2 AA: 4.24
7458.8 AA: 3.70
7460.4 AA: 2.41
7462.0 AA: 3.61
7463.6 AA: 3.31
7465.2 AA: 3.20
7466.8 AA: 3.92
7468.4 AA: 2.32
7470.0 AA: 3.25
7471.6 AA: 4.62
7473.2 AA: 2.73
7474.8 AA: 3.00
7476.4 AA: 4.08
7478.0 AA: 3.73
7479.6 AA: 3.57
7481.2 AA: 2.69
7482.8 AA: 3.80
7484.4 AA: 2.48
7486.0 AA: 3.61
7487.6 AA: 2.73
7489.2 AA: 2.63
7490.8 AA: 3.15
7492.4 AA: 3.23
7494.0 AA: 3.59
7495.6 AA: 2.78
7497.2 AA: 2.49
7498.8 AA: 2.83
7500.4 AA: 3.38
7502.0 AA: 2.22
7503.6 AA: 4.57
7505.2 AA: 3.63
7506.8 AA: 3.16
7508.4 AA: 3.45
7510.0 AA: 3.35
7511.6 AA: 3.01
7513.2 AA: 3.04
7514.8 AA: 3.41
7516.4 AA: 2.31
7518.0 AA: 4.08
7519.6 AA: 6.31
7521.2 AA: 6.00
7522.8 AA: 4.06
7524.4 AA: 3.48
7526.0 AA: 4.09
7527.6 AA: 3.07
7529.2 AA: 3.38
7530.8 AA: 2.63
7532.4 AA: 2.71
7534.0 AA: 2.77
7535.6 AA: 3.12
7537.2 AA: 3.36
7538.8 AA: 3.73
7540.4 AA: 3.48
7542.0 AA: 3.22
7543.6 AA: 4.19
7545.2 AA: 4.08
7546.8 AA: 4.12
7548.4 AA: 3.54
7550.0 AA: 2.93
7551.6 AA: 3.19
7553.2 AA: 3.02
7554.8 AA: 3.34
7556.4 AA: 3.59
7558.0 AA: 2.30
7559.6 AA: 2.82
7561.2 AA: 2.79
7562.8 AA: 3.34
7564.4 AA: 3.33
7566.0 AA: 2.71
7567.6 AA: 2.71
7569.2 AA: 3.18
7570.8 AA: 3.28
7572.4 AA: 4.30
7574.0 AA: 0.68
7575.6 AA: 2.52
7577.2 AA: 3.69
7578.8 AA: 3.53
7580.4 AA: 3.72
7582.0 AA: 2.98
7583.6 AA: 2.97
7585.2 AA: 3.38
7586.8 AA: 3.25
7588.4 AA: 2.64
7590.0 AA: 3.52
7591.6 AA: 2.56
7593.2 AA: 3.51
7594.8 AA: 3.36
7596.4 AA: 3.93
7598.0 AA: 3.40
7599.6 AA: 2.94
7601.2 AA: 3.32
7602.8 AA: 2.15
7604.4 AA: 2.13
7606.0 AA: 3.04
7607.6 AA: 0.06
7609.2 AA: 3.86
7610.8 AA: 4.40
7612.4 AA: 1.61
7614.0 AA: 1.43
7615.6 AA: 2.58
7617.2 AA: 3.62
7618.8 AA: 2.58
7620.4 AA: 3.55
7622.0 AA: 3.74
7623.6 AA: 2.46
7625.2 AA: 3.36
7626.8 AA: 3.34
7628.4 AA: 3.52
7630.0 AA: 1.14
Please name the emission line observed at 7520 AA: Halpha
